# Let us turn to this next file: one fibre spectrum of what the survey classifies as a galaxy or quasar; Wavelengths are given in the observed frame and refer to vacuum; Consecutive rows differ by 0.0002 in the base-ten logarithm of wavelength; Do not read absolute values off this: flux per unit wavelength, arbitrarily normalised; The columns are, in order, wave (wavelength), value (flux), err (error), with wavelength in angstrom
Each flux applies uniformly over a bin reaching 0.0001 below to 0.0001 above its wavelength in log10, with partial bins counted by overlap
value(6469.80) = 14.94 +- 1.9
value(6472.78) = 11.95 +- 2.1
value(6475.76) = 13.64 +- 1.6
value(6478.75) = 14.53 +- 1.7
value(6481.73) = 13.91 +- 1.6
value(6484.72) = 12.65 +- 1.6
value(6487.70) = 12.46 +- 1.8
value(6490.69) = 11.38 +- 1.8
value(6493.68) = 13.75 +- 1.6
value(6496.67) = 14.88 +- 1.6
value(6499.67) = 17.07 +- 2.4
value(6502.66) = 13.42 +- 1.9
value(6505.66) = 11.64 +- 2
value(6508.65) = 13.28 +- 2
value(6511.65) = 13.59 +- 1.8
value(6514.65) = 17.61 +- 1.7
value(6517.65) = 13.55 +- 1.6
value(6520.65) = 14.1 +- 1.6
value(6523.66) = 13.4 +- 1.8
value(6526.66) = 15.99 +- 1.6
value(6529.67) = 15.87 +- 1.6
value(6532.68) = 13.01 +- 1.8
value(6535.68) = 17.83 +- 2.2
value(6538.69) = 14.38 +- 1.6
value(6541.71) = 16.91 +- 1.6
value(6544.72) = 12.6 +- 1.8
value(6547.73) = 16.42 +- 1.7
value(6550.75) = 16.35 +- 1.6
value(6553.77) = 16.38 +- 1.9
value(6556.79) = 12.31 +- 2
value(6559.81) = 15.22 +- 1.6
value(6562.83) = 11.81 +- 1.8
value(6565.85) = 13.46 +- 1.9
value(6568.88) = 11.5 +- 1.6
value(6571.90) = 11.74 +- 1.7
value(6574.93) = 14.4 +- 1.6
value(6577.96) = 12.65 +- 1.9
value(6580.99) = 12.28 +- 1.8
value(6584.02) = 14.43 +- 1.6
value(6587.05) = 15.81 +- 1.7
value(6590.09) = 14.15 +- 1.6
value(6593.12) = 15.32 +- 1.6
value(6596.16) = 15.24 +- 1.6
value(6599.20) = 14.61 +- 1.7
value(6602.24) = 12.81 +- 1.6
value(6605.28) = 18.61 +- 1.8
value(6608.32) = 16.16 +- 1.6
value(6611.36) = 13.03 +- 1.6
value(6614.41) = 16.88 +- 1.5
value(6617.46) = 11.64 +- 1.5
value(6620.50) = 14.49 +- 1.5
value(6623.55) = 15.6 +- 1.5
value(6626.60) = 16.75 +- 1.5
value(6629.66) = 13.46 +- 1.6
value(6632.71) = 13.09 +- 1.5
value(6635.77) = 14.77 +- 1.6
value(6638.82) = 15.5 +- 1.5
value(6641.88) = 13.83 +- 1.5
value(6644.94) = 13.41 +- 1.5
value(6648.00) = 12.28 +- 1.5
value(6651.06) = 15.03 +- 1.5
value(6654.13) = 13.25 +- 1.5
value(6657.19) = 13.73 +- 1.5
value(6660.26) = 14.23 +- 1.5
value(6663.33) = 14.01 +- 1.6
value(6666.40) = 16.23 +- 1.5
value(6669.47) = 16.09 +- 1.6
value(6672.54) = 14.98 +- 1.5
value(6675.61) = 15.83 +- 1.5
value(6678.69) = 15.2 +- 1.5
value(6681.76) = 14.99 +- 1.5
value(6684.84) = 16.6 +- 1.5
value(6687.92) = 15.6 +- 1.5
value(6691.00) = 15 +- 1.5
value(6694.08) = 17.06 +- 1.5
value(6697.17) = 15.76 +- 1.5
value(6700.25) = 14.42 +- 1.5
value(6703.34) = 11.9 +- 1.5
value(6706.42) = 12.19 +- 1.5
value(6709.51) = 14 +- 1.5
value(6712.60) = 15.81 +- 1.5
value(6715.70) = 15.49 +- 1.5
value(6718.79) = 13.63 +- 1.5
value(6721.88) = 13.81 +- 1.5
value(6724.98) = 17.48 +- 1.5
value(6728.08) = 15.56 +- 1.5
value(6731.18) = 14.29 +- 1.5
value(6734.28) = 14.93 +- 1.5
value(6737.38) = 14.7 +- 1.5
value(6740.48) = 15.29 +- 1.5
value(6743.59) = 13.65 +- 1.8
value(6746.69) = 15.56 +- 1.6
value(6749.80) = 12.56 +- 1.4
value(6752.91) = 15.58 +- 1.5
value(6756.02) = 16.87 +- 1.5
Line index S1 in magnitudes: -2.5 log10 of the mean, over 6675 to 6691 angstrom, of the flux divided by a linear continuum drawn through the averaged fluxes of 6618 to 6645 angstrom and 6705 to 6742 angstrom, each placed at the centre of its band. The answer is -0.07 mag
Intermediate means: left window 14.5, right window 14.8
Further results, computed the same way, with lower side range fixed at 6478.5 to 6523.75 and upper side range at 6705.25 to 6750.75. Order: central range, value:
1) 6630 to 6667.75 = 0.02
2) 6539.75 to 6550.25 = -0.10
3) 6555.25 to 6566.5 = 0.07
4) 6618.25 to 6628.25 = -0.08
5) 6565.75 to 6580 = 0.12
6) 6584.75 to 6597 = -0.07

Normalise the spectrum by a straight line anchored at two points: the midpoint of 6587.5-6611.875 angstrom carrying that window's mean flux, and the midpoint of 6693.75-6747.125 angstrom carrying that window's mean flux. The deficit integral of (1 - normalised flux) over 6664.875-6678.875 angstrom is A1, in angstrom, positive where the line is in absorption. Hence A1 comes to -0.8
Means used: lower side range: 15.1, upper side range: 14.7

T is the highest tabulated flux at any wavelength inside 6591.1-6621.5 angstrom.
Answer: 18.61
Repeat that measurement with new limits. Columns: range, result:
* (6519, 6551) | 17.83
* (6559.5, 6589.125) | 15.81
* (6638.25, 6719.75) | 17.06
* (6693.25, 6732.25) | 17.48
